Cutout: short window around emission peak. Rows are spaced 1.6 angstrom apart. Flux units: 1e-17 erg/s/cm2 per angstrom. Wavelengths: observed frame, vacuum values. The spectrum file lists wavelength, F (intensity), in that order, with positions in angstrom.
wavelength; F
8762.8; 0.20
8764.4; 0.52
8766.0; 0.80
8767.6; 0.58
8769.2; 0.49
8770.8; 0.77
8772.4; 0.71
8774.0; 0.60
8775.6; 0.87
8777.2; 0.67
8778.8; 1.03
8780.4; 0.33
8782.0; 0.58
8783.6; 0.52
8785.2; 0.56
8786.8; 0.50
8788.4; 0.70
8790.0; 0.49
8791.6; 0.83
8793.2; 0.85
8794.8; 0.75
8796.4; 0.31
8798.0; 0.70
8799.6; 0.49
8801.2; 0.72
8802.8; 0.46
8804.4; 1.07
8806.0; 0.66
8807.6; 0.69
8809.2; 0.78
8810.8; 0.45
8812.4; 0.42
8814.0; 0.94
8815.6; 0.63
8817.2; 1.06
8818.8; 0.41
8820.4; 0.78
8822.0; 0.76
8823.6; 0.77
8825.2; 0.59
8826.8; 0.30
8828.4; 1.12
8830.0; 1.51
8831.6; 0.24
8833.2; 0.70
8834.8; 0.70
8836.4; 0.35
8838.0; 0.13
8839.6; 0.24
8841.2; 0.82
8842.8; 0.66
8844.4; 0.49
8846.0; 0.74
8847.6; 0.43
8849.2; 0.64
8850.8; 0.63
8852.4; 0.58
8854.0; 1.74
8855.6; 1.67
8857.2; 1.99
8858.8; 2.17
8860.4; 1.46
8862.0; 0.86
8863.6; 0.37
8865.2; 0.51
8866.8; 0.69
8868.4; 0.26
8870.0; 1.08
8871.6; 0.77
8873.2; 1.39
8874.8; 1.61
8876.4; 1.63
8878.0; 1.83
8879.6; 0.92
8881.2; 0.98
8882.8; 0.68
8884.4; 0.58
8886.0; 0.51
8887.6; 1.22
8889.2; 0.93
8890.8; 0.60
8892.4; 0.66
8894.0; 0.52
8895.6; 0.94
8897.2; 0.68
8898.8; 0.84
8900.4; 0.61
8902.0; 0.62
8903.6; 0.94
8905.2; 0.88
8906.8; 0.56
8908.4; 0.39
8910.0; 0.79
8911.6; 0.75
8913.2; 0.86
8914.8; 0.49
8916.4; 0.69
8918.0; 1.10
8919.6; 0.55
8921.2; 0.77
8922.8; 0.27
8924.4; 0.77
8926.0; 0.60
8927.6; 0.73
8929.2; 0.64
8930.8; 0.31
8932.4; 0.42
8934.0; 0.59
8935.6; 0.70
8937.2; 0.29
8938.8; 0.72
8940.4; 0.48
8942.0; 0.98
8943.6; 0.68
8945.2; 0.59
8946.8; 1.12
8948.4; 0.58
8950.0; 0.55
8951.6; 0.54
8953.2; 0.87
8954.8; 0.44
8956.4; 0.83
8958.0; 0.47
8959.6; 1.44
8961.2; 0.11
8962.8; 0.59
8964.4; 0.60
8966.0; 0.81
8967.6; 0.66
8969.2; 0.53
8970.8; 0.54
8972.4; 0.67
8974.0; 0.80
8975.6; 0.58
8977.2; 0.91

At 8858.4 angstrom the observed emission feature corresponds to [S II]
